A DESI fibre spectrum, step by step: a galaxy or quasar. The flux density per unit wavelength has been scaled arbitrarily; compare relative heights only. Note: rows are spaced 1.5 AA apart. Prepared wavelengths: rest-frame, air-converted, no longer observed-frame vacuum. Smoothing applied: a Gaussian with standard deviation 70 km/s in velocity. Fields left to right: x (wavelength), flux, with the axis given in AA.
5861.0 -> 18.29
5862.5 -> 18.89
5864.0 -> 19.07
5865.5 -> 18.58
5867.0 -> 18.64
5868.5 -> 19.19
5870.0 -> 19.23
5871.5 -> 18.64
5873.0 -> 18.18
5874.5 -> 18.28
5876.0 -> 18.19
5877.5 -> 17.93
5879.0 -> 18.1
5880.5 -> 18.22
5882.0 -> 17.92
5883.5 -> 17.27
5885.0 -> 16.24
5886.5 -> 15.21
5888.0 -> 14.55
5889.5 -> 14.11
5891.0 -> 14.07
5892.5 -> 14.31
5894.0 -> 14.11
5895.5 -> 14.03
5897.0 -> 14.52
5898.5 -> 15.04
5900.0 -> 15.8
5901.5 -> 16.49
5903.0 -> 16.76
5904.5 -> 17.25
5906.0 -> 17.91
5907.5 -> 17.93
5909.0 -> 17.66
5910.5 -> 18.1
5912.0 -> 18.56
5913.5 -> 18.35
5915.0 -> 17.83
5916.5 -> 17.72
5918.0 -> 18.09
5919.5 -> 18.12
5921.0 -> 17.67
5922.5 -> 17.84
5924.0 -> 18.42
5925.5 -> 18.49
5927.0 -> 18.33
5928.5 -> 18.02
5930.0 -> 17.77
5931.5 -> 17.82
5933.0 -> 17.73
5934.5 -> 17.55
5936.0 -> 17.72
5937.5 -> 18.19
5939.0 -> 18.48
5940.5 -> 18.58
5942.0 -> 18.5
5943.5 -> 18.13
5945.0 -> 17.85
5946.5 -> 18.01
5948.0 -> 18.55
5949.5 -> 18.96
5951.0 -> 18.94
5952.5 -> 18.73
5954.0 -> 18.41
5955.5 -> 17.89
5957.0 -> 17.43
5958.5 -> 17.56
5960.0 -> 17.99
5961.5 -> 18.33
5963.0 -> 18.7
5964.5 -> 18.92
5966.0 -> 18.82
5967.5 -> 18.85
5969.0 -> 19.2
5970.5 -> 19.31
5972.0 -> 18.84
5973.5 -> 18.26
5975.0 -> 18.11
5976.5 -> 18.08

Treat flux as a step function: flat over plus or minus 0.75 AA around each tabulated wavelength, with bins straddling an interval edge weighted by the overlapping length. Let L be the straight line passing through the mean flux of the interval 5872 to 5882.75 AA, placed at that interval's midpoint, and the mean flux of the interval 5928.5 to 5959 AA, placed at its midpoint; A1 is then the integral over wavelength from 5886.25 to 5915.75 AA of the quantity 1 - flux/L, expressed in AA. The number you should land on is 3.24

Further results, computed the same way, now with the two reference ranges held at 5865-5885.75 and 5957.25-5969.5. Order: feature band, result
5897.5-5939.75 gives 1.5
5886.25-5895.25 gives 1.9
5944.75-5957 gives 0.0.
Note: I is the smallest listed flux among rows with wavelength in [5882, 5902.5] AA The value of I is 14.03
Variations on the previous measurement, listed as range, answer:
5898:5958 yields 15.04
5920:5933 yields 17.67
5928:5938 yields 17.55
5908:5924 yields 17.66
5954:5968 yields 17.43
